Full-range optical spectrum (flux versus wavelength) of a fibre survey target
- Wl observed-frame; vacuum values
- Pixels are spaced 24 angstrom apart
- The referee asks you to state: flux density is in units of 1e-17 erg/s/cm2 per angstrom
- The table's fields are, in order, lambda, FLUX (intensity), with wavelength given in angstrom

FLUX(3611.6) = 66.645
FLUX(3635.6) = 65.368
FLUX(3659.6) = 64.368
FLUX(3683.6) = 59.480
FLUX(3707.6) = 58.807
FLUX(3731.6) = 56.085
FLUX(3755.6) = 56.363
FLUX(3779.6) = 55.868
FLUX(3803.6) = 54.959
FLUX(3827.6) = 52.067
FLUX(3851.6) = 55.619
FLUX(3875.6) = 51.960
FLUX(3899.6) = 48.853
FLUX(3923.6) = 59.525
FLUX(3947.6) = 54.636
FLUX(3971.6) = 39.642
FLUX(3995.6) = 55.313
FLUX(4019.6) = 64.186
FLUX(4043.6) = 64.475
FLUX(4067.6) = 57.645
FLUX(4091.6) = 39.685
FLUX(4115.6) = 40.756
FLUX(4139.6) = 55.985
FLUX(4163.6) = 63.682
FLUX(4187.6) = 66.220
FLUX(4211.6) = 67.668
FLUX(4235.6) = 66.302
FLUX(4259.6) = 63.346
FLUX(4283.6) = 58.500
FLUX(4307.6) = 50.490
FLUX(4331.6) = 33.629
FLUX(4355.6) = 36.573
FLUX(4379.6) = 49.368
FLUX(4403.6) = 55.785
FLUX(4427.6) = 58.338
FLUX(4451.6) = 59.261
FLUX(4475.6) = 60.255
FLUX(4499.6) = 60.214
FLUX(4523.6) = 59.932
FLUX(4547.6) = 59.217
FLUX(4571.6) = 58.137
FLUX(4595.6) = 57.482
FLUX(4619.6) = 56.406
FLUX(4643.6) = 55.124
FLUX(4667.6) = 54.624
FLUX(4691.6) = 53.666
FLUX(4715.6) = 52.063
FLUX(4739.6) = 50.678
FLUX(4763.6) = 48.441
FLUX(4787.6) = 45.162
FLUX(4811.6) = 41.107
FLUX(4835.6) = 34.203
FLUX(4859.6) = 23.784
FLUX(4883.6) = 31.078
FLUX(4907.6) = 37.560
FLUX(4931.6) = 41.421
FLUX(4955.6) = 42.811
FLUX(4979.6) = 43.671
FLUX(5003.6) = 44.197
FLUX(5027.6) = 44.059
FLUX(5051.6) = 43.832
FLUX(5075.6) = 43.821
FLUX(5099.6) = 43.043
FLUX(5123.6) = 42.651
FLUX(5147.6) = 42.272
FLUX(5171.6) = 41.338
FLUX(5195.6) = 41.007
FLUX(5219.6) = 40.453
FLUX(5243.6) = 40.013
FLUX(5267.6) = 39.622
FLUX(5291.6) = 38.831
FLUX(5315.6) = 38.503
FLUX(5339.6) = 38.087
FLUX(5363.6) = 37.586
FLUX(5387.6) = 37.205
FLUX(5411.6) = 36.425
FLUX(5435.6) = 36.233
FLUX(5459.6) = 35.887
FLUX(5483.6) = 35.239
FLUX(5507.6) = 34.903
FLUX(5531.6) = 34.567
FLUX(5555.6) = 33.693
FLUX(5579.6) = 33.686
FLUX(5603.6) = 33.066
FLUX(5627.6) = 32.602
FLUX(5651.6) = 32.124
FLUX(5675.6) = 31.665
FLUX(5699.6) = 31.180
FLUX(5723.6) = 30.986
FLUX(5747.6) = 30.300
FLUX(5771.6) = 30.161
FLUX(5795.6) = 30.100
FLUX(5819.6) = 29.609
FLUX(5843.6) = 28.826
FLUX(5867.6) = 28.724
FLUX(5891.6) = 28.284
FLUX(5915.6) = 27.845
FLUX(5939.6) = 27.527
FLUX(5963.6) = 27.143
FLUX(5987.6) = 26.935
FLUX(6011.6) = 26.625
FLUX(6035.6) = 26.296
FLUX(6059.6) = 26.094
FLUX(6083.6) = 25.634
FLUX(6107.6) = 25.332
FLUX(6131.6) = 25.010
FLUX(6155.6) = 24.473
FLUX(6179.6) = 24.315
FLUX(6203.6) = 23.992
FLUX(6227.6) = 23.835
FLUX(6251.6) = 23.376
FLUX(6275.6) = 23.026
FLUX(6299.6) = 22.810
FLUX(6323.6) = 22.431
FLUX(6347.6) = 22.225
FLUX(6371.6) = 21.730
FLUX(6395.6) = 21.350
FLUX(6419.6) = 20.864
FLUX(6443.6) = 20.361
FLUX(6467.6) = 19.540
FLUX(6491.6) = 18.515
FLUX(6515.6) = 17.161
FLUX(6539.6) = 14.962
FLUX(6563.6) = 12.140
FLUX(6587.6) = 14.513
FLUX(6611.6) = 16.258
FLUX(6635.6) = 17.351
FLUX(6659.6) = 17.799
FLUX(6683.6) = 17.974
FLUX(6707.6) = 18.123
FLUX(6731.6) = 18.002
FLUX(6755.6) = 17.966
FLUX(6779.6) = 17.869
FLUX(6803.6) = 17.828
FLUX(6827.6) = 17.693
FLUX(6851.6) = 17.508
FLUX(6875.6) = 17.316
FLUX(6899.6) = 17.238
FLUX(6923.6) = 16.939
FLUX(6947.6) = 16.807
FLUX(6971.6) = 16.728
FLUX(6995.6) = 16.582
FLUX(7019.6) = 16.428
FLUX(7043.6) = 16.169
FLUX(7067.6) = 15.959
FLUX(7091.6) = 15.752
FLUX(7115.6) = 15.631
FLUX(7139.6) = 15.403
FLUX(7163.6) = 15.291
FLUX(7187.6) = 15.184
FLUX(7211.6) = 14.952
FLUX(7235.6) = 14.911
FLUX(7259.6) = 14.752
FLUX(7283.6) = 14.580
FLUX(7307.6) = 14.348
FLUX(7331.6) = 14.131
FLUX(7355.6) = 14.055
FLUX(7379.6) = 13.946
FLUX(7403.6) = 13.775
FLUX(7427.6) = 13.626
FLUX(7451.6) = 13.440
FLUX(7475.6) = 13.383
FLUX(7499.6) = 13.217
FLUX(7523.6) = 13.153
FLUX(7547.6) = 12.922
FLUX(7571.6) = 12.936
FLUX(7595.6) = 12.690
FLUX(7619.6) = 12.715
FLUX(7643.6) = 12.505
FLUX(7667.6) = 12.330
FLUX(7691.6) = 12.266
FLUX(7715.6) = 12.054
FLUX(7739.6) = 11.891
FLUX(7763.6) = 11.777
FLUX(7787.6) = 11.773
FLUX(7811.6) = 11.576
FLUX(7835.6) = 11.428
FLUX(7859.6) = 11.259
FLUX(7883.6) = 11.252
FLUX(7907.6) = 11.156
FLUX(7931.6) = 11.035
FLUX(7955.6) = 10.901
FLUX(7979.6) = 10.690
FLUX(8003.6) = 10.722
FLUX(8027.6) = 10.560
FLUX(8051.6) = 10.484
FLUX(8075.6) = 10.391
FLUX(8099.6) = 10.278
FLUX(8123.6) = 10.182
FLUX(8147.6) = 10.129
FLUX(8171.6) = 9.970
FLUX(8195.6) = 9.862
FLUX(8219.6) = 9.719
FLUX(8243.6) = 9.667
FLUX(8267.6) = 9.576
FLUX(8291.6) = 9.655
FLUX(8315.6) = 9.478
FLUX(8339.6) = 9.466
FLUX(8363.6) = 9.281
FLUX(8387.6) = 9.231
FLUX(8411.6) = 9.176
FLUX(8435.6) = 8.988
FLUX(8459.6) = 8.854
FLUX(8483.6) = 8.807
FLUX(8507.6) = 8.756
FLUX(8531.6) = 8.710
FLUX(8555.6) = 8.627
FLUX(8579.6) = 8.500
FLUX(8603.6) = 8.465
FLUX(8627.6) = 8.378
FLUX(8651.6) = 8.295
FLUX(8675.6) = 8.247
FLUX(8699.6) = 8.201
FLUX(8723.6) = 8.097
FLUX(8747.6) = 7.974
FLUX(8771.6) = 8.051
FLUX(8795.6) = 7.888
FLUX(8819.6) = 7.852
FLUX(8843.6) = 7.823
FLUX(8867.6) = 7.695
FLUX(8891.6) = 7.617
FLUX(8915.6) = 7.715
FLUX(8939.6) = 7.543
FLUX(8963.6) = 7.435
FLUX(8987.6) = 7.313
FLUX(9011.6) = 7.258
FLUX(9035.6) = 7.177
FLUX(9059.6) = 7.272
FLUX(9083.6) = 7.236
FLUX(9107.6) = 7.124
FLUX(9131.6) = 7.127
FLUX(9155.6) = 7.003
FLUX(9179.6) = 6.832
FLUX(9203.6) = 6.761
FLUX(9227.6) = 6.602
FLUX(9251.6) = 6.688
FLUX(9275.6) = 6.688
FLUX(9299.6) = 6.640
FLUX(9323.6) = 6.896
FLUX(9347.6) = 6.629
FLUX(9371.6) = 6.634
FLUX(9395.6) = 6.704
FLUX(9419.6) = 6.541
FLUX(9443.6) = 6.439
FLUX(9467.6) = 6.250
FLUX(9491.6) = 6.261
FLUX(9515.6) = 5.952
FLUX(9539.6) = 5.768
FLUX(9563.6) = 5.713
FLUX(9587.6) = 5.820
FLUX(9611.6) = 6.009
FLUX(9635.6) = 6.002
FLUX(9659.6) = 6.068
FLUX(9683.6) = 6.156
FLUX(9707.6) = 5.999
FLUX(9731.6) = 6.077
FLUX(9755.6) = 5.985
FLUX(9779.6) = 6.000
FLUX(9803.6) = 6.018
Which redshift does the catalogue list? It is 0.000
